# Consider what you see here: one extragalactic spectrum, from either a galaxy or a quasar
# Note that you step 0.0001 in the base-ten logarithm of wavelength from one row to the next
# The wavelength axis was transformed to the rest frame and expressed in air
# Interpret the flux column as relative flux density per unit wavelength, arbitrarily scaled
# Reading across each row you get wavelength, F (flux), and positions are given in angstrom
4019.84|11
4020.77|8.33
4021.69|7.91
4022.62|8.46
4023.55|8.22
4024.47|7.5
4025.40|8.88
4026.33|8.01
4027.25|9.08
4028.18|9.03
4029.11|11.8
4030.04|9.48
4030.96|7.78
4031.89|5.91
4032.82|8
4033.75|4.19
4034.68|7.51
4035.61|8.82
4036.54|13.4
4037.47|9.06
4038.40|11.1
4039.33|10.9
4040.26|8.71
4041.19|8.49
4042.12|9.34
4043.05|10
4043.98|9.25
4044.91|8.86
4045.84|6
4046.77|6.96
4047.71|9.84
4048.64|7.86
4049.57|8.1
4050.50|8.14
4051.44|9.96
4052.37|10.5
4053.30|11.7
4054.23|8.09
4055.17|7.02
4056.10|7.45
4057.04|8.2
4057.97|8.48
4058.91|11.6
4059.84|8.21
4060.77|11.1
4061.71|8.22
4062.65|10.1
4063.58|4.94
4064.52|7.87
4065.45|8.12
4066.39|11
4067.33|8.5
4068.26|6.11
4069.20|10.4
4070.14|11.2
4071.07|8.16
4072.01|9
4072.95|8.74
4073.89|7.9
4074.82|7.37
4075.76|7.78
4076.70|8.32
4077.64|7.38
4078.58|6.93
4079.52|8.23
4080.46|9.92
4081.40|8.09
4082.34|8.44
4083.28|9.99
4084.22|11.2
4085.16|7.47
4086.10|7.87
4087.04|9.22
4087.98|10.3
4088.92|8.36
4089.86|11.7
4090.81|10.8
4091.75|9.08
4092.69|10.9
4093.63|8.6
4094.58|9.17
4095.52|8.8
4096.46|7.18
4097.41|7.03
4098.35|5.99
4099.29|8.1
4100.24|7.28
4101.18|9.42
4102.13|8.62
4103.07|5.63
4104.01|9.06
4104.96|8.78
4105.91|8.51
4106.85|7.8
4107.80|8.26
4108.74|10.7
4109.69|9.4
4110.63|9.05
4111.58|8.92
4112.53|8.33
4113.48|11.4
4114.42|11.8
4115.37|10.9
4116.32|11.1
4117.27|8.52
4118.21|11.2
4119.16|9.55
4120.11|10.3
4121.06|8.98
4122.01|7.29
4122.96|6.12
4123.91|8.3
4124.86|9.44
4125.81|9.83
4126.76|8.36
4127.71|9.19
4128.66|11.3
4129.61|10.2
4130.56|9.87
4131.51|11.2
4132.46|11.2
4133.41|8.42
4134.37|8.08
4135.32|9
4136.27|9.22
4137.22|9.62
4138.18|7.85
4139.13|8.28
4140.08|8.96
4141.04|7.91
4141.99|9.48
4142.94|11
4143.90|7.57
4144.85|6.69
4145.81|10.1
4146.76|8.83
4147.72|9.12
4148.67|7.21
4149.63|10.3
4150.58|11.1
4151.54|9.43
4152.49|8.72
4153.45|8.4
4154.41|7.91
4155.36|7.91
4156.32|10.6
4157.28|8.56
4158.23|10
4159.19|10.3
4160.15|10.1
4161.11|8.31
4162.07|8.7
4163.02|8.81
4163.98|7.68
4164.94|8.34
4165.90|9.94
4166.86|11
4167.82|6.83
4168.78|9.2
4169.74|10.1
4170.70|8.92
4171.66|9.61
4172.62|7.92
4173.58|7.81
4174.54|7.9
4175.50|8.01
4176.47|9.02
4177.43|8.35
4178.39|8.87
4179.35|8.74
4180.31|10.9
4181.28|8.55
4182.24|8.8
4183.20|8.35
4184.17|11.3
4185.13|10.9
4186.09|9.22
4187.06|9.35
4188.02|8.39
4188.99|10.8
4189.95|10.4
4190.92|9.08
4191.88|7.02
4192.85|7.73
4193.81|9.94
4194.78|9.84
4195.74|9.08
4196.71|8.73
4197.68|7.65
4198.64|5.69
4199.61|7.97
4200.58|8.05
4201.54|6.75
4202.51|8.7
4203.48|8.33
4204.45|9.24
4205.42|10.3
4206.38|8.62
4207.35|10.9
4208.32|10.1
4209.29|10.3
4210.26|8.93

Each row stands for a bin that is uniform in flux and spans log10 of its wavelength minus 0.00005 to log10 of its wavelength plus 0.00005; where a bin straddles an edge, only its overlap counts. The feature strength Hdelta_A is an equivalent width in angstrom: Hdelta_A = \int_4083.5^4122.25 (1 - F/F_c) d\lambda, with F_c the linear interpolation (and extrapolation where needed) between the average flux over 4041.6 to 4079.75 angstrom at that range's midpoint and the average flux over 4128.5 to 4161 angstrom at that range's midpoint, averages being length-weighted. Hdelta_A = -0.82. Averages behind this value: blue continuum 8.61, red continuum 9.22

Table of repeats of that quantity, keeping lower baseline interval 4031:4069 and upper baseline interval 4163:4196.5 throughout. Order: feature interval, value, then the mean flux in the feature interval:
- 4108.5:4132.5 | -2.1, 9.67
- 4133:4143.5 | 0.1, 8.88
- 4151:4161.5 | -0.2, 9.13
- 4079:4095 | -1.0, 9.36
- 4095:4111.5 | 1.1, 8.24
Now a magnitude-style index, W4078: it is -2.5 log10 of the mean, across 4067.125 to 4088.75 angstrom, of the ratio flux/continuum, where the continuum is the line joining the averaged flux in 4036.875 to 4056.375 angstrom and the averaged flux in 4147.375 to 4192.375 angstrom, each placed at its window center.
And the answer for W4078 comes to 0.04 mag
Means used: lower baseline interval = 8.97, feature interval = 8.63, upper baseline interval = 9.08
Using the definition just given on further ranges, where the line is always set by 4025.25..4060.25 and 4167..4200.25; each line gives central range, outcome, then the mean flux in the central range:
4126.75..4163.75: -0.04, 9.18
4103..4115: -0.04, 9.18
